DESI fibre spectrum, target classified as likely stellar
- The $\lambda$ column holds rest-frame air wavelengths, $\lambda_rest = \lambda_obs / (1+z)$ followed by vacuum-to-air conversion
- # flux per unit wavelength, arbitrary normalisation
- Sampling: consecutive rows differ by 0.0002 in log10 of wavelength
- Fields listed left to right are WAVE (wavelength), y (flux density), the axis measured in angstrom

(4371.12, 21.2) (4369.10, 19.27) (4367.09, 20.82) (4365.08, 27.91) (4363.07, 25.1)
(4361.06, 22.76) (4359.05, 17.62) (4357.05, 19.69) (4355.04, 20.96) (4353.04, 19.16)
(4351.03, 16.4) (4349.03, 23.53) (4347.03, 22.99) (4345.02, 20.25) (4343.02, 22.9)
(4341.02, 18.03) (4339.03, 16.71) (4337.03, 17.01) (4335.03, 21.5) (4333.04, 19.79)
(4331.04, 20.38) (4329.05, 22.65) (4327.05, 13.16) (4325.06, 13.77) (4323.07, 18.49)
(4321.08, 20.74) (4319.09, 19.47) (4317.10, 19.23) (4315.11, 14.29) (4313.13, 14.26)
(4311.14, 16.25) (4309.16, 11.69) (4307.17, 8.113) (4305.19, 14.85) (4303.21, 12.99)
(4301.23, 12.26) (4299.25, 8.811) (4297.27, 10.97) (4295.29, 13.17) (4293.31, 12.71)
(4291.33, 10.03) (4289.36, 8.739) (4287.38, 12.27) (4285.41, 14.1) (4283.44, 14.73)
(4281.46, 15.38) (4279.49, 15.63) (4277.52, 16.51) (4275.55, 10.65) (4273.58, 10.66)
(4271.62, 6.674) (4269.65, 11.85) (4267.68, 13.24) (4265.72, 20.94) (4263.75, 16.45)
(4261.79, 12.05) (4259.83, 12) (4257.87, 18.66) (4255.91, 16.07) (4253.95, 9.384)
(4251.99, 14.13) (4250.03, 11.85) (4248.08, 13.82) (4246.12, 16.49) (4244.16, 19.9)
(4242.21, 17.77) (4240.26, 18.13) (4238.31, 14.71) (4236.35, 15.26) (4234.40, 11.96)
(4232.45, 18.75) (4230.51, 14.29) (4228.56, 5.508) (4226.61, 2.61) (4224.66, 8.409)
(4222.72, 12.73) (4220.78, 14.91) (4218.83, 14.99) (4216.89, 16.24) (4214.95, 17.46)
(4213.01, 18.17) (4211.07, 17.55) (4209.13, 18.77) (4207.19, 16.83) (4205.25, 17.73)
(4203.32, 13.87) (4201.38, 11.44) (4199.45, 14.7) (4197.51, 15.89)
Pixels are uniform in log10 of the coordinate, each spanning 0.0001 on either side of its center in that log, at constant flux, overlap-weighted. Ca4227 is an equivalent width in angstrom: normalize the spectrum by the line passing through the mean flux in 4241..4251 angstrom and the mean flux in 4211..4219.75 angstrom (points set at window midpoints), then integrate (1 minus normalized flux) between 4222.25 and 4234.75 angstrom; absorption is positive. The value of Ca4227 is 4.6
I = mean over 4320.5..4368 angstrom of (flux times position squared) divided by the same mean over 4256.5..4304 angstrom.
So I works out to 1.59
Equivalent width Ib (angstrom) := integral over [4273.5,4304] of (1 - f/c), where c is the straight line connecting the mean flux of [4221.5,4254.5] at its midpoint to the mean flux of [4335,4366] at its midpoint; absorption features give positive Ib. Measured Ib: 7.5 angstrom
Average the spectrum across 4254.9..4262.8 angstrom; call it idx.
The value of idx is 14.7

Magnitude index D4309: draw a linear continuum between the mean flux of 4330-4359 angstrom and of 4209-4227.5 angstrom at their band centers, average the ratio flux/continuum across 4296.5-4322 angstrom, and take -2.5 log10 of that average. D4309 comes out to 0.279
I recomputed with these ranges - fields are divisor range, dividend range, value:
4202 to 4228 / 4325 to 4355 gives 1.43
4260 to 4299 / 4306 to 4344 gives 1.37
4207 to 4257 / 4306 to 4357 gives 1.31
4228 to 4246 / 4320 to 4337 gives 1.26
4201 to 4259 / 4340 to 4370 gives 1.53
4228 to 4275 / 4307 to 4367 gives 1.39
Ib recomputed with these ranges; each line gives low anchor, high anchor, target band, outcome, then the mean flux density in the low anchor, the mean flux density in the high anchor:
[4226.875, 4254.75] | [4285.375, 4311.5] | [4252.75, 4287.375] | -2.3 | 14.2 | 11.7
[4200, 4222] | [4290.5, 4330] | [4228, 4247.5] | 0.2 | 16.1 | 14.4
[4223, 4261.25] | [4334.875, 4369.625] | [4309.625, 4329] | 1.9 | 13.6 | 20.7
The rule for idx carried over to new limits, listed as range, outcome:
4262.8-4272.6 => 13.8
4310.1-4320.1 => 16.7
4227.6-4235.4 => 12.7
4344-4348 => 21.6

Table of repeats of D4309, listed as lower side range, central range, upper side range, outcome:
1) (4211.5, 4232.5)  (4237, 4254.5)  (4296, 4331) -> -0.14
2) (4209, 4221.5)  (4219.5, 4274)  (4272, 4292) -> 0.09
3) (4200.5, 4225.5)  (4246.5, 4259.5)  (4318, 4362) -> 0.19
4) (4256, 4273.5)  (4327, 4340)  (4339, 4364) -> 0.00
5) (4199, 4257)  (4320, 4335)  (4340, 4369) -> 0.07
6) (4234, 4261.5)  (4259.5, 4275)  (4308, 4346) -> 0.21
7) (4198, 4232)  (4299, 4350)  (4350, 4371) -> 0.13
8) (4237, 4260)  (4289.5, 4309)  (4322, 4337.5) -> 0.45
